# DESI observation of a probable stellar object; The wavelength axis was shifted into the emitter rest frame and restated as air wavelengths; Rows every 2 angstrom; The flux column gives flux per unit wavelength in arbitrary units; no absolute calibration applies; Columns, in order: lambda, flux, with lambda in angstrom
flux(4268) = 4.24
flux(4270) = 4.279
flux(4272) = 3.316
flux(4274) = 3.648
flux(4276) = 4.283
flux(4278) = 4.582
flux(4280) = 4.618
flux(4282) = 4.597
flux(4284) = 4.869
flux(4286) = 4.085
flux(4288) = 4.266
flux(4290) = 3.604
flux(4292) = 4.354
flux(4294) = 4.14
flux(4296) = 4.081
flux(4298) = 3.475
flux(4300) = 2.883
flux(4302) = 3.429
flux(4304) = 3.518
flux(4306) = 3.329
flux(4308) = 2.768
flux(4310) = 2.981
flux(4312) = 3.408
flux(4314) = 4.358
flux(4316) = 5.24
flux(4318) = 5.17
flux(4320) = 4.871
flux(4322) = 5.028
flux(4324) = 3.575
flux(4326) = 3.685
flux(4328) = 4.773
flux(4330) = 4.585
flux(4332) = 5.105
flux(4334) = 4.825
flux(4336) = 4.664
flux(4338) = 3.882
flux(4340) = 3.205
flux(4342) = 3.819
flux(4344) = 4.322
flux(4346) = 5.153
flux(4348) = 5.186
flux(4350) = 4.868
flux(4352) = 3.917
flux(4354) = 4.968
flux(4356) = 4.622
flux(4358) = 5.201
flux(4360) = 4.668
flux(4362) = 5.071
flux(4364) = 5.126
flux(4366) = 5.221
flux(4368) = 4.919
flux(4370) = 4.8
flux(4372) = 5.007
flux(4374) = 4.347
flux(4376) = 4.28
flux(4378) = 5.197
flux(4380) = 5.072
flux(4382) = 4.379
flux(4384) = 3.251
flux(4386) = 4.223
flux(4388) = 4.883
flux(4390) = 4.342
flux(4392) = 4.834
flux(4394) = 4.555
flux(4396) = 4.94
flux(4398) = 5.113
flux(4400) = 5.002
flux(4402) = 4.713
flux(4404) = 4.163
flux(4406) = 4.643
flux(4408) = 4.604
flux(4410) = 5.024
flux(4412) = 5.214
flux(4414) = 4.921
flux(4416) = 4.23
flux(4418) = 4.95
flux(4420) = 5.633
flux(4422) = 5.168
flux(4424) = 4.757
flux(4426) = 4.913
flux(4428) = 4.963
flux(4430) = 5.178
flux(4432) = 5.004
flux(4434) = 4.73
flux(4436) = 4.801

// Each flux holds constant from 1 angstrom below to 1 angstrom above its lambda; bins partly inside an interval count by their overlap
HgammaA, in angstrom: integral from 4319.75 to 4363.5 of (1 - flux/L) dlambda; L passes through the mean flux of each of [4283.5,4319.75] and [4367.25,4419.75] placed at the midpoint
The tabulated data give -3.1 angstrom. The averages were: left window 3.89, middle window 4.55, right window 4.69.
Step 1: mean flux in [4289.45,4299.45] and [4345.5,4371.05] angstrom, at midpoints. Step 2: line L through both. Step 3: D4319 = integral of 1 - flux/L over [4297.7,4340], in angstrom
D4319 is 2.26 angstrom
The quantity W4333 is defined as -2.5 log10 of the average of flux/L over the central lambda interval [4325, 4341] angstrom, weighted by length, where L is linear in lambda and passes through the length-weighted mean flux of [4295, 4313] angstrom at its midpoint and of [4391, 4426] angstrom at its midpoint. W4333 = -0.16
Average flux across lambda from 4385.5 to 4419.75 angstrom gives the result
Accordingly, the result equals 4.75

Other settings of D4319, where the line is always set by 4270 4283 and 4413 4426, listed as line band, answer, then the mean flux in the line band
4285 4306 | 2.54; 3.76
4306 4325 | 1.21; 4.11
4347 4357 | -0.28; 4.71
